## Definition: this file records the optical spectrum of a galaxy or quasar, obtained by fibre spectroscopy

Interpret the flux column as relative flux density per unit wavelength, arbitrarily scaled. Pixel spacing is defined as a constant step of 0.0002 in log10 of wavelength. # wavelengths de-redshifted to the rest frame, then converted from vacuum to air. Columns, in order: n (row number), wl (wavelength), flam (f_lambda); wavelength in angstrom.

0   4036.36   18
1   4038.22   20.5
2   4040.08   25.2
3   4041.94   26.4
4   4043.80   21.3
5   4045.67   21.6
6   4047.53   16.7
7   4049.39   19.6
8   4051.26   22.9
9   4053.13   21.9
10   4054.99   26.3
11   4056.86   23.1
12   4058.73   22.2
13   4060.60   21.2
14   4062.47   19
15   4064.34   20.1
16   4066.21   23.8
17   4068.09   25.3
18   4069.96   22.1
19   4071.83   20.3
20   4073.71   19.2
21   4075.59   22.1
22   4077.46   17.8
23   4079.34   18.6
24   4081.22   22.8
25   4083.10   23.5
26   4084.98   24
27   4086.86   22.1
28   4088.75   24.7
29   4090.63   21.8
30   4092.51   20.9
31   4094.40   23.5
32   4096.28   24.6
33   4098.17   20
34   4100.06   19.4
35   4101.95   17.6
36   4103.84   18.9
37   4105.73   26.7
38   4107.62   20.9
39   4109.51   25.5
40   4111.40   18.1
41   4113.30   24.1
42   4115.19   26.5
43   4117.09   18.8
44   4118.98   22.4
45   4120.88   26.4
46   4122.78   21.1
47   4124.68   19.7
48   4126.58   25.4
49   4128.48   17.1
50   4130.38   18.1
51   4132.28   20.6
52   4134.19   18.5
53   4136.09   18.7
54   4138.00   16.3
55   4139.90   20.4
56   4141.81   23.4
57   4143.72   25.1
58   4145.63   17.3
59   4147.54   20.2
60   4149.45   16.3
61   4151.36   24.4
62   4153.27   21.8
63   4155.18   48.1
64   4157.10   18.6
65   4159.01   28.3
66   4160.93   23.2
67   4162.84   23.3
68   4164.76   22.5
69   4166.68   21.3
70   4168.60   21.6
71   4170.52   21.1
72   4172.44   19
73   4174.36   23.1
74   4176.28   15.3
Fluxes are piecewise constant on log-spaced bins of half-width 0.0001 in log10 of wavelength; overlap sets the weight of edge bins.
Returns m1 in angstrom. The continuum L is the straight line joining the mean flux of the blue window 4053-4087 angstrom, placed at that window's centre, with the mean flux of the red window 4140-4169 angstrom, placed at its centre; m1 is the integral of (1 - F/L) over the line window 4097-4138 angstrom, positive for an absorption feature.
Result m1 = 3.2 angstrom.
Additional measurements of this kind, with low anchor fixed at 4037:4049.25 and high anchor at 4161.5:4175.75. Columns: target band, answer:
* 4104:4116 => -0.9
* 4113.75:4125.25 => -0.5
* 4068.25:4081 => 0.7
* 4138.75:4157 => -1.9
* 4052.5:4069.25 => -0.7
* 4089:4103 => 0.2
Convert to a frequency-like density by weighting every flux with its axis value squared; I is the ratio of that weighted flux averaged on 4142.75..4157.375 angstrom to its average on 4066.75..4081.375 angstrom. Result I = 1.2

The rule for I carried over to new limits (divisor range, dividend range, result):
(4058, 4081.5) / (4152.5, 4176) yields 1.20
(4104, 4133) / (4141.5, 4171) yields 1.09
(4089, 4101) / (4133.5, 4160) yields 1.07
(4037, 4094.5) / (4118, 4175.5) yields 1.05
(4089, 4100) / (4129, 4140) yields 0.86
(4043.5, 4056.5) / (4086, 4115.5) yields 1.05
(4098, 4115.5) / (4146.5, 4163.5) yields 1.18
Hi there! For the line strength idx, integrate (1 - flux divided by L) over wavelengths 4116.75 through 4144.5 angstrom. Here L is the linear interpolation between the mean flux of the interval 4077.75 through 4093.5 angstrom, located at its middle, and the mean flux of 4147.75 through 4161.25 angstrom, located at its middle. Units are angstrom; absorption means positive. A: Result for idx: 4.1 angstrom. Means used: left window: 22.1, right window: 25.6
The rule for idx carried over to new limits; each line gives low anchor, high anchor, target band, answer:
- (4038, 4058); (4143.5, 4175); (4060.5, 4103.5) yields 2.2 angstrom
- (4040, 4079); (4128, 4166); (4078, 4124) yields -0.5 angstrom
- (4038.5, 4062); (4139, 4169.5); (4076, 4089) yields 0.5 angstrom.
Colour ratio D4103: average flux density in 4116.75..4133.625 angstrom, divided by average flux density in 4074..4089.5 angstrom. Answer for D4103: 0.97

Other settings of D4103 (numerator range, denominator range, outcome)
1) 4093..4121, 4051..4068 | 0.99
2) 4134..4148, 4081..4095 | 0.88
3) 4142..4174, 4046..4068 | 1.07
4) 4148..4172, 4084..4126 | 1.08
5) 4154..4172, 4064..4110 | 1.15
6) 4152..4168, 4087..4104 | 1.20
